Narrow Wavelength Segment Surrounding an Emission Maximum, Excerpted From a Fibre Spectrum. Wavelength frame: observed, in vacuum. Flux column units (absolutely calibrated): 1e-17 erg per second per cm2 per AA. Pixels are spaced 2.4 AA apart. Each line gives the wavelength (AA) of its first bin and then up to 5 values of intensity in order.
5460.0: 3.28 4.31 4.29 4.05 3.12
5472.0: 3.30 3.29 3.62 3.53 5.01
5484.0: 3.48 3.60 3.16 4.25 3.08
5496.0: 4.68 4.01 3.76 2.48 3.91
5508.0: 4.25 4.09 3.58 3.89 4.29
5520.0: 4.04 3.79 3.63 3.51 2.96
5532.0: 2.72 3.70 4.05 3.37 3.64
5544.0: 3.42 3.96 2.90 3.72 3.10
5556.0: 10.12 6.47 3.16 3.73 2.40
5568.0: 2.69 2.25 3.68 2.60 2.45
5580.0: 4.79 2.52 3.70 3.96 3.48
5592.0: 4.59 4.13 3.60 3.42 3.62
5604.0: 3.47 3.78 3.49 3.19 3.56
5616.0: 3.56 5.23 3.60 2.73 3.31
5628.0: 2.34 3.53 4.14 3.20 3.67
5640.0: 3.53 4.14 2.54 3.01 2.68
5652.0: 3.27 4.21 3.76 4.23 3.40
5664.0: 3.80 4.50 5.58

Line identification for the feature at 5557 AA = H-beta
